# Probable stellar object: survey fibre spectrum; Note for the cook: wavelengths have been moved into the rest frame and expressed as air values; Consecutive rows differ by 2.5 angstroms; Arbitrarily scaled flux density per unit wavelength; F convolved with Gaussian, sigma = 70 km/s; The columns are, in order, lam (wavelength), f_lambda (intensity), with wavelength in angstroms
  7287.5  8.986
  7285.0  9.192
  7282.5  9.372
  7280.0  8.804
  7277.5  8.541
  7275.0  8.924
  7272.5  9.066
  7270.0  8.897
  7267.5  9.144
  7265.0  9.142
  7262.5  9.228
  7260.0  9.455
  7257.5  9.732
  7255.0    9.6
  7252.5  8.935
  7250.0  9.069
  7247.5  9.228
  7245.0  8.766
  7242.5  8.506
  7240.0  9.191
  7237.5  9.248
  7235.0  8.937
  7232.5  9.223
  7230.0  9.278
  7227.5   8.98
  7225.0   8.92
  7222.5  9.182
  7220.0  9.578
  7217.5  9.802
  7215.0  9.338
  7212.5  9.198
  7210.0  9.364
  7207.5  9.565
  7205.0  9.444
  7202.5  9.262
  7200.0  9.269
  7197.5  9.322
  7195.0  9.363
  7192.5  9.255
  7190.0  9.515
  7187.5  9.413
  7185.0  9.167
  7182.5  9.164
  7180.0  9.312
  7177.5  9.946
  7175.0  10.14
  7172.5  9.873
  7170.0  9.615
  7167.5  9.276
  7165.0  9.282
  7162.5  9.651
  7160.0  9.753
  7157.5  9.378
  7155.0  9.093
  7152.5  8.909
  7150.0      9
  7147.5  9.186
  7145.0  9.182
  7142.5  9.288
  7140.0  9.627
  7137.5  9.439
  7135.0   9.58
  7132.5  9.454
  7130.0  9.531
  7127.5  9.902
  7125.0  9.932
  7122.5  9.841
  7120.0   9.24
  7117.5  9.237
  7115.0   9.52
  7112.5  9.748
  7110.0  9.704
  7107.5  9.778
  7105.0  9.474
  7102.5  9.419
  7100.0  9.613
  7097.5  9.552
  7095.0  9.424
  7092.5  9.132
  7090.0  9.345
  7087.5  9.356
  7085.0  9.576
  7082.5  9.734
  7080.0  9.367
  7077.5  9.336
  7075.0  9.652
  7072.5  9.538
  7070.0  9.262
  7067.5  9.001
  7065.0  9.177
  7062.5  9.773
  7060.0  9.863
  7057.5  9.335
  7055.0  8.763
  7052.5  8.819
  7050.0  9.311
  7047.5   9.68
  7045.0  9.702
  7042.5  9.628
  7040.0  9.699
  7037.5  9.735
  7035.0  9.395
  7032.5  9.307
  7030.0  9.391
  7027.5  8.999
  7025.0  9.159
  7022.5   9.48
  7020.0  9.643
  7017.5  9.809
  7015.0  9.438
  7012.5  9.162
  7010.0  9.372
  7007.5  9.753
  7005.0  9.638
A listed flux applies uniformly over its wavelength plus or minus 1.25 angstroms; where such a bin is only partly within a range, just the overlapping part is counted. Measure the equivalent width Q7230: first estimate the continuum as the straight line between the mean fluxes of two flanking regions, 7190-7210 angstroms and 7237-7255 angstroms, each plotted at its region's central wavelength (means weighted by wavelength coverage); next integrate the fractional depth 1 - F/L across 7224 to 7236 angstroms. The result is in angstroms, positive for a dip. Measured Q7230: 0.1 angstroms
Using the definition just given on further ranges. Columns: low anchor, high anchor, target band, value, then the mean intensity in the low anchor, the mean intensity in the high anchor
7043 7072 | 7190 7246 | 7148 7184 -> -0.7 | 9.35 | 9.24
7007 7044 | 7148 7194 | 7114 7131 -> -0.3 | 9.46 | 9.43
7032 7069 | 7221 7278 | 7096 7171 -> -1.5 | 9.41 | 9.1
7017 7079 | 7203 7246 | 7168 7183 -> -0.7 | 9.41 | 9.21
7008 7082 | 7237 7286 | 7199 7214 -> -0.3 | 9.41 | 9.1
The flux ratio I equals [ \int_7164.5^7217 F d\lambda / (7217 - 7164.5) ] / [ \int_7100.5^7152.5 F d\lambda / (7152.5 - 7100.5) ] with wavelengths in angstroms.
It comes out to 1.0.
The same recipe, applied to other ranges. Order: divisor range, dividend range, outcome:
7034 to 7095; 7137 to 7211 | 1.00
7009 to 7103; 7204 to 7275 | 0.98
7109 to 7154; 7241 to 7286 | 0.96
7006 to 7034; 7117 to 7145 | 1.01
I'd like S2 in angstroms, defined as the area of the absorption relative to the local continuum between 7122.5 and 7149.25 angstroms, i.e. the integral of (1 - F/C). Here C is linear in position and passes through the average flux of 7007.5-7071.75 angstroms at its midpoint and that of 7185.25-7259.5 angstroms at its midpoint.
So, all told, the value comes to -0.55 angstroms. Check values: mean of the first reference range 9.4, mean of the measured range 9.52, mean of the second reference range 9.26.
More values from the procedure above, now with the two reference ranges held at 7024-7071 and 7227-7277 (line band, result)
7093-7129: -1.1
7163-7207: -1.2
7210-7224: -0.4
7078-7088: -0.2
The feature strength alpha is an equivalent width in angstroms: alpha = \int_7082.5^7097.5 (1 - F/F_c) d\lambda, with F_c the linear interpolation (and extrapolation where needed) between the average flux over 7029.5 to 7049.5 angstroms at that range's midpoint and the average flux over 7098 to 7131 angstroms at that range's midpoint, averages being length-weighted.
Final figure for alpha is 0.3 angstroms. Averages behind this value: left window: 9.56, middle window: 9.41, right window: 9.61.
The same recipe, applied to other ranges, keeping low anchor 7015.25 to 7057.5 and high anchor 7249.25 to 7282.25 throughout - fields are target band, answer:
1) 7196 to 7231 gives -0.5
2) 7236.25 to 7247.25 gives 0.2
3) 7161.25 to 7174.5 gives -0.5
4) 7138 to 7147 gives -0.1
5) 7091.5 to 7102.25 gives -0.1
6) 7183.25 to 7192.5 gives -0.1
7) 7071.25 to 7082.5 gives -0.2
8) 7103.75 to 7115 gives -0.4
